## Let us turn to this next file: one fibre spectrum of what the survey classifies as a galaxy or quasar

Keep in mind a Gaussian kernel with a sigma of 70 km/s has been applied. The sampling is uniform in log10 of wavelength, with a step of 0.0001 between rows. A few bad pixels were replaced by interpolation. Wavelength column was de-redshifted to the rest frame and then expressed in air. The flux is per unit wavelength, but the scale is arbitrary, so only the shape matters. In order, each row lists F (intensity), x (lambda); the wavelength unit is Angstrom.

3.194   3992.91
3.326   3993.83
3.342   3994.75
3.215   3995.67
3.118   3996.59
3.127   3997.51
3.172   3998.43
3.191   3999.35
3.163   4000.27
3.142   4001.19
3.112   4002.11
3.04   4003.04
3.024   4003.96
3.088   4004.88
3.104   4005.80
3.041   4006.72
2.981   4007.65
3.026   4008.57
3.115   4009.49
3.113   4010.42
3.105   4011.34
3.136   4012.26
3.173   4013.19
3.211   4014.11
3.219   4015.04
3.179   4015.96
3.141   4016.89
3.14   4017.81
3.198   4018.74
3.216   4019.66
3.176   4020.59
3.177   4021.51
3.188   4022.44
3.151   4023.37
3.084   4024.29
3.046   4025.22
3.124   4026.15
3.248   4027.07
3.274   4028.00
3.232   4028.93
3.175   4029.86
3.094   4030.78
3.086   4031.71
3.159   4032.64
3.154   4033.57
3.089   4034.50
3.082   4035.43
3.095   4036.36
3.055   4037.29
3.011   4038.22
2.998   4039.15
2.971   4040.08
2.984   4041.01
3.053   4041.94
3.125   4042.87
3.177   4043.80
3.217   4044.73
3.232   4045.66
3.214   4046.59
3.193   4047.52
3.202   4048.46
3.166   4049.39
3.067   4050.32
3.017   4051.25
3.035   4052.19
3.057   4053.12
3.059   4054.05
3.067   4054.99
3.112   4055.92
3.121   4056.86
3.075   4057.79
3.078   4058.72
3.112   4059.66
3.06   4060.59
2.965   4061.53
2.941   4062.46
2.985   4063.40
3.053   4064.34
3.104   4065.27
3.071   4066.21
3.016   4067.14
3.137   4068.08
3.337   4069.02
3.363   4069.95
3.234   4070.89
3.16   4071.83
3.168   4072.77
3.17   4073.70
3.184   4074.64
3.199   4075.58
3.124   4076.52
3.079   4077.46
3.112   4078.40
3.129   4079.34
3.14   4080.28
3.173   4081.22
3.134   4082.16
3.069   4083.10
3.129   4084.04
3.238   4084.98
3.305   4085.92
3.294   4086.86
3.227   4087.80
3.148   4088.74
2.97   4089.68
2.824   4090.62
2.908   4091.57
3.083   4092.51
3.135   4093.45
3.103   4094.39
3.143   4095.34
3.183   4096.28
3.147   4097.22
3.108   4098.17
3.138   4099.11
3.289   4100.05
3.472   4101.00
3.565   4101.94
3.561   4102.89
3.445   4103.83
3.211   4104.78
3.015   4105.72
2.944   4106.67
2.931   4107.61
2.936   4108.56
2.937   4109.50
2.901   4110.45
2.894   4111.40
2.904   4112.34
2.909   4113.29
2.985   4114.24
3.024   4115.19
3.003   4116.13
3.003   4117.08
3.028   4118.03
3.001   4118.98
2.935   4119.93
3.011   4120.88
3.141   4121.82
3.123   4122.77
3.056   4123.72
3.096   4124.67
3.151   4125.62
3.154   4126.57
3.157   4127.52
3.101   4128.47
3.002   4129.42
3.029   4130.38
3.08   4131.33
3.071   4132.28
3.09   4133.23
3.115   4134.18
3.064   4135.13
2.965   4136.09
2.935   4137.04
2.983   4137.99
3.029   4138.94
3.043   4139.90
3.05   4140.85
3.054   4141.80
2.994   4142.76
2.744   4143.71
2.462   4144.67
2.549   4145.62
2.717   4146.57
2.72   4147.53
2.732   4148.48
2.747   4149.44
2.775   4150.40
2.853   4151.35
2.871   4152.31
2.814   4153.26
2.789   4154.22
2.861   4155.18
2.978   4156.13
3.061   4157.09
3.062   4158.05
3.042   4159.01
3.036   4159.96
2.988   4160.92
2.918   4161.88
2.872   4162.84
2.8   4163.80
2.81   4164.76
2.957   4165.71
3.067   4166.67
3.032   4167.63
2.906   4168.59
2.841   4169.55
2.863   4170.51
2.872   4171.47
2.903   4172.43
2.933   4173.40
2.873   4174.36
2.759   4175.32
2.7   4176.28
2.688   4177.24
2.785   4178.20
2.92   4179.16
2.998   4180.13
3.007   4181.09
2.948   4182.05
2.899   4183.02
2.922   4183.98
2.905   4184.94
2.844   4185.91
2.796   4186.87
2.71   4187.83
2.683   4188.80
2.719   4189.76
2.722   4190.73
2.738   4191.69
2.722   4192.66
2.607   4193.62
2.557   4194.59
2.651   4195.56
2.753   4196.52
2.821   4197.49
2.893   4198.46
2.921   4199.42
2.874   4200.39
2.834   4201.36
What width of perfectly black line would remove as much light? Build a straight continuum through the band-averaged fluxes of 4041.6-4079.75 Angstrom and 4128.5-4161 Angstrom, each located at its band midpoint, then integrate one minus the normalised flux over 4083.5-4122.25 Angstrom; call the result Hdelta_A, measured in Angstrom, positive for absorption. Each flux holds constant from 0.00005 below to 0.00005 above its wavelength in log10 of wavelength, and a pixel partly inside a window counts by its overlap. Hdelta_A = -1.0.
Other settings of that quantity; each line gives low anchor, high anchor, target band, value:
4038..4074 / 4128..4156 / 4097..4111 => -0.8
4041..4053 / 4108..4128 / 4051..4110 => -1.0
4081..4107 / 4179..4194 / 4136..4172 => 0.7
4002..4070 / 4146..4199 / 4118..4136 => -0.9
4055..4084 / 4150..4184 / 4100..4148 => -0.5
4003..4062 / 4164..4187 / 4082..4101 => -0.7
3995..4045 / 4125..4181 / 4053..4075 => -0.4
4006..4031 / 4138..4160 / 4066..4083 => -0.8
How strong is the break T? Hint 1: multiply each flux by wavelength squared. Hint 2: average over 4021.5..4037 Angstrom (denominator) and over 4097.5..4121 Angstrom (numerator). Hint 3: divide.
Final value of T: 1.0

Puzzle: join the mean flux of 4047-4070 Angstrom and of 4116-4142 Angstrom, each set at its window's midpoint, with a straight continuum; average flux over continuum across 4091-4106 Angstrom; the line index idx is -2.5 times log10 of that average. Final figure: -0.05 mag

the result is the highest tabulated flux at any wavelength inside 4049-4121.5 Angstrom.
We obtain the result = 3.565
